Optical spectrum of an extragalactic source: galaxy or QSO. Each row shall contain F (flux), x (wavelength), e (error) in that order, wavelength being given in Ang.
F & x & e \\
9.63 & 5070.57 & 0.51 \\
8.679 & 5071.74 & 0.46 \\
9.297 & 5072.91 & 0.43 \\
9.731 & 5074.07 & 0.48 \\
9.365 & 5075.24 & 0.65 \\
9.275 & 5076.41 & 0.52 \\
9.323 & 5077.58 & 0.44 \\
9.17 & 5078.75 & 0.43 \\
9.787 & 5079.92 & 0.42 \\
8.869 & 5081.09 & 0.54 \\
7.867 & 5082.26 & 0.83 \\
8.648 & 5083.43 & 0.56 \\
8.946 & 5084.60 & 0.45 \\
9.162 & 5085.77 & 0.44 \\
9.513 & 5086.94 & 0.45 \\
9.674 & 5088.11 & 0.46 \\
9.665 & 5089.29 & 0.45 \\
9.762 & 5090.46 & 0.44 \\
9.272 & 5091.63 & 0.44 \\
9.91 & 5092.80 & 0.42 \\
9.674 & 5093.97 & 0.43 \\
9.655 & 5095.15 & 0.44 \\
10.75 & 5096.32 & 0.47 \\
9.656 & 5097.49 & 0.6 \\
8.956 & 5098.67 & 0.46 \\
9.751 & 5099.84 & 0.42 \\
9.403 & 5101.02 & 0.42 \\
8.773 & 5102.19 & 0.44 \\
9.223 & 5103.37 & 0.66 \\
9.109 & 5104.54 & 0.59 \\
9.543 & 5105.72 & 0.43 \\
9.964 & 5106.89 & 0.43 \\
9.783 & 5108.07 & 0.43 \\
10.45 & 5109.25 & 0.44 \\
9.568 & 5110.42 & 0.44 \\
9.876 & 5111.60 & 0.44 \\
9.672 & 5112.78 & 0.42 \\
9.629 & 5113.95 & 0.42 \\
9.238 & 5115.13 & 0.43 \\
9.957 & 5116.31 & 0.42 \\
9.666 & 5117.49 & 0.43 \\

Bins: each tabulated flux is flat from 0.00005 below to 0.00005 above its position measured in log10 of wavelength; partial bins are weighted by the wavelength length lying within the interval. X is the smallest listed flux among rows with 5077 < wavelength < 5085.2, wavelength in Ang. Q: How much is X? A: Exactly 7.867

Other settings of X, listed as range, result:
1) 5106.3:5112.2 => 9.568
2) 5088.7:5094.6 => 9.272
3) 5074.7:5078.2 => 9.275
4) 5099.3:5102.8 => 8.773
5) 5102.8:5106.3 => 9.109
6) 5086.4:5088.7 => 9.513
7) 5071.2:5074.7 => 8.679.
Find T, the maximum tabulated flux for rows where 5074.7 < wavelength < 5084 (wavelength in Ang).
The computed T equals 9.787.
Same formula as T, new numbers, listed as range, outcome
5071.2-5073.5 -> 9.297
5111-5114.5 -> 9.876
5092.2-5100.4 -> 10.75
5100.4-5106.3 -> 9.543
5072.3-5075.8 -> 9.731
